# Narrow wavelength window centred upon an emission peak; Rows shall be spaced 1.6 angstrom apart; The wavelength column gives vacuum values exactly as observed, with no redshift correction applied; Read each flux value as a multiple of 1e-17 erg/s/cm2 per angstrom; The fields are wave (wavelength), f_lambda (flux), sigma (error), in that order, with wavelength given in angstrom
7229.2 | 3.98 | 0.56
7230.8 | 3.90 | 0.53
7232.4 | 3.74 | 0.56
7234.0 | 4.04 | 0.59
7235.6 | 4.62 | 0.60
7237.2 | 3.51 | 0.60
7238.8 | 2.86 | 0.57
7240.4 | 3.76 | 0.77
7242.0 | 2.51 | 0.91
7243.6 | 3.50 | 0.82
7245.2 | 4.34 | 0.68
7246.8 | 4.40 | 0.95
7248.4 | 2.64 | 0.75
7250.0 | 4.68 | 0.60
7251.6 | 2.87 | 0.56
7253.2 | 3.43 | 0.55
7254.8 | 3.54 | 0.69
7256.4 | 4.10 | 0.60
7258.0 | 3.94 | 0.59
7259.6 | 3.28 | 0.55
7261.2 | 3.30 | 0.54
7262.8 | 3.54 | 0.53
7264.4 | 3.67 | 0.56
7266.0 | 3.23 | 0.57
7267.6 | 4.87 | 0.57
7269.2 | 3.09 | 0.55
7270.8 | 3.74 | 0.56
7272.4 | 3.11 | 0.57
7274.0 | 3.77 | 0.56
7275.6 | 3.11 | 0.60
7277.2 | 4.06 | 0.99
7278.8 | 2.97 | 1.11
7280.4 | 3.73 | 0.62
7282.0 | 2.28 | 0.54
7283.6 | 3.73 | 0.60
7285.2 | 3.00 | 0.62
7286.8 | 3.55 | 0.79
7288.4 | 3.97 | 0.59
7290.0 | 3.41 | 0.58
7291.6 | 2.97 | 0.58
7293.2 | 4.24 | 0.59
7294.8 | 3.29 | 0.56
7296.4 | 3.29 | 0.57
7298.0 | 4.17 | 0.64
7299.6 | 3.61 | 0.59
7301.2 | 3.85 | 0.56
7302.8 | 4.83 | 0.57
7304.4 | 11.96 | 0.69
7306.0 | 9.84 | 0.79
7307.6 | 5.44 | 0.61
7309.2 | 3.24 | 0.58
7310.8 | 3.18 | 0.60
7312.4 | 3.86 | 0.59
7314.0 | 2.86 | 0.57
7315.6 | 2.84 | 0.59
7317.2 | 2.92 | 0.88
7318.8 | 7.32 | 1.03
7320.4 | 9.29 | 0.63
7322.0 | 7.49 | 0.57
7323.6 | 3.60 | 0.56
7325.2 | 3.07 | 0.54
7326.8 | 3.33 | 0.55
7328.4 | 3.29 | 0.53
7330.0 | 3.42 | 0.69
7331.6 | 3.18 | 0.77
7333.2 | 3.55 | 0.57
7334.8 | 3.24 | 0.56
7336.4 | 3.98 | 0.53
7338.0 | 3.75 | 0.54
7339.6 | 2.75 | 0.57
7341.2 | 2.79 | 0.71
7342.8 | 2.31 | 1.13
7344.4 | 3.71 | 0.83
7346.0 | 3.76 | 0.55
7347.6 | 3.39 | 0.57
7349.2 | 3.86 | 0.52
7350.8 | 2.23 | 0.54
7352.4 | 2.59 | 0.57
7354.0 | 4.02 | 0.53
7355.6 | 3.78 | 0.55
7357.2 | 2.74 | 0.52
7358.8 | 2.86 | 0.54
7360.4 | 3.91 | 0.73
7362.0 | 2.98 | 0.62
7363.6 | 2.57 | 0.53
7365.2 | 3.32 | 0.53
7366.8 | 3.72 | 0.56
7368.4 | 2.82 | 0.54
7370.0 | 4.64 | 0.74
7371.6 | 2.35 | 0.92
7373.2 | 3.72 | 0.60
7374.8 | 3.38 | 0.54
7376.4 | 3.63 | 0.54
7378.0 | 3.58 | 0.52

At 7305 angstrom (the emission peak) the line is [S II] 6716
